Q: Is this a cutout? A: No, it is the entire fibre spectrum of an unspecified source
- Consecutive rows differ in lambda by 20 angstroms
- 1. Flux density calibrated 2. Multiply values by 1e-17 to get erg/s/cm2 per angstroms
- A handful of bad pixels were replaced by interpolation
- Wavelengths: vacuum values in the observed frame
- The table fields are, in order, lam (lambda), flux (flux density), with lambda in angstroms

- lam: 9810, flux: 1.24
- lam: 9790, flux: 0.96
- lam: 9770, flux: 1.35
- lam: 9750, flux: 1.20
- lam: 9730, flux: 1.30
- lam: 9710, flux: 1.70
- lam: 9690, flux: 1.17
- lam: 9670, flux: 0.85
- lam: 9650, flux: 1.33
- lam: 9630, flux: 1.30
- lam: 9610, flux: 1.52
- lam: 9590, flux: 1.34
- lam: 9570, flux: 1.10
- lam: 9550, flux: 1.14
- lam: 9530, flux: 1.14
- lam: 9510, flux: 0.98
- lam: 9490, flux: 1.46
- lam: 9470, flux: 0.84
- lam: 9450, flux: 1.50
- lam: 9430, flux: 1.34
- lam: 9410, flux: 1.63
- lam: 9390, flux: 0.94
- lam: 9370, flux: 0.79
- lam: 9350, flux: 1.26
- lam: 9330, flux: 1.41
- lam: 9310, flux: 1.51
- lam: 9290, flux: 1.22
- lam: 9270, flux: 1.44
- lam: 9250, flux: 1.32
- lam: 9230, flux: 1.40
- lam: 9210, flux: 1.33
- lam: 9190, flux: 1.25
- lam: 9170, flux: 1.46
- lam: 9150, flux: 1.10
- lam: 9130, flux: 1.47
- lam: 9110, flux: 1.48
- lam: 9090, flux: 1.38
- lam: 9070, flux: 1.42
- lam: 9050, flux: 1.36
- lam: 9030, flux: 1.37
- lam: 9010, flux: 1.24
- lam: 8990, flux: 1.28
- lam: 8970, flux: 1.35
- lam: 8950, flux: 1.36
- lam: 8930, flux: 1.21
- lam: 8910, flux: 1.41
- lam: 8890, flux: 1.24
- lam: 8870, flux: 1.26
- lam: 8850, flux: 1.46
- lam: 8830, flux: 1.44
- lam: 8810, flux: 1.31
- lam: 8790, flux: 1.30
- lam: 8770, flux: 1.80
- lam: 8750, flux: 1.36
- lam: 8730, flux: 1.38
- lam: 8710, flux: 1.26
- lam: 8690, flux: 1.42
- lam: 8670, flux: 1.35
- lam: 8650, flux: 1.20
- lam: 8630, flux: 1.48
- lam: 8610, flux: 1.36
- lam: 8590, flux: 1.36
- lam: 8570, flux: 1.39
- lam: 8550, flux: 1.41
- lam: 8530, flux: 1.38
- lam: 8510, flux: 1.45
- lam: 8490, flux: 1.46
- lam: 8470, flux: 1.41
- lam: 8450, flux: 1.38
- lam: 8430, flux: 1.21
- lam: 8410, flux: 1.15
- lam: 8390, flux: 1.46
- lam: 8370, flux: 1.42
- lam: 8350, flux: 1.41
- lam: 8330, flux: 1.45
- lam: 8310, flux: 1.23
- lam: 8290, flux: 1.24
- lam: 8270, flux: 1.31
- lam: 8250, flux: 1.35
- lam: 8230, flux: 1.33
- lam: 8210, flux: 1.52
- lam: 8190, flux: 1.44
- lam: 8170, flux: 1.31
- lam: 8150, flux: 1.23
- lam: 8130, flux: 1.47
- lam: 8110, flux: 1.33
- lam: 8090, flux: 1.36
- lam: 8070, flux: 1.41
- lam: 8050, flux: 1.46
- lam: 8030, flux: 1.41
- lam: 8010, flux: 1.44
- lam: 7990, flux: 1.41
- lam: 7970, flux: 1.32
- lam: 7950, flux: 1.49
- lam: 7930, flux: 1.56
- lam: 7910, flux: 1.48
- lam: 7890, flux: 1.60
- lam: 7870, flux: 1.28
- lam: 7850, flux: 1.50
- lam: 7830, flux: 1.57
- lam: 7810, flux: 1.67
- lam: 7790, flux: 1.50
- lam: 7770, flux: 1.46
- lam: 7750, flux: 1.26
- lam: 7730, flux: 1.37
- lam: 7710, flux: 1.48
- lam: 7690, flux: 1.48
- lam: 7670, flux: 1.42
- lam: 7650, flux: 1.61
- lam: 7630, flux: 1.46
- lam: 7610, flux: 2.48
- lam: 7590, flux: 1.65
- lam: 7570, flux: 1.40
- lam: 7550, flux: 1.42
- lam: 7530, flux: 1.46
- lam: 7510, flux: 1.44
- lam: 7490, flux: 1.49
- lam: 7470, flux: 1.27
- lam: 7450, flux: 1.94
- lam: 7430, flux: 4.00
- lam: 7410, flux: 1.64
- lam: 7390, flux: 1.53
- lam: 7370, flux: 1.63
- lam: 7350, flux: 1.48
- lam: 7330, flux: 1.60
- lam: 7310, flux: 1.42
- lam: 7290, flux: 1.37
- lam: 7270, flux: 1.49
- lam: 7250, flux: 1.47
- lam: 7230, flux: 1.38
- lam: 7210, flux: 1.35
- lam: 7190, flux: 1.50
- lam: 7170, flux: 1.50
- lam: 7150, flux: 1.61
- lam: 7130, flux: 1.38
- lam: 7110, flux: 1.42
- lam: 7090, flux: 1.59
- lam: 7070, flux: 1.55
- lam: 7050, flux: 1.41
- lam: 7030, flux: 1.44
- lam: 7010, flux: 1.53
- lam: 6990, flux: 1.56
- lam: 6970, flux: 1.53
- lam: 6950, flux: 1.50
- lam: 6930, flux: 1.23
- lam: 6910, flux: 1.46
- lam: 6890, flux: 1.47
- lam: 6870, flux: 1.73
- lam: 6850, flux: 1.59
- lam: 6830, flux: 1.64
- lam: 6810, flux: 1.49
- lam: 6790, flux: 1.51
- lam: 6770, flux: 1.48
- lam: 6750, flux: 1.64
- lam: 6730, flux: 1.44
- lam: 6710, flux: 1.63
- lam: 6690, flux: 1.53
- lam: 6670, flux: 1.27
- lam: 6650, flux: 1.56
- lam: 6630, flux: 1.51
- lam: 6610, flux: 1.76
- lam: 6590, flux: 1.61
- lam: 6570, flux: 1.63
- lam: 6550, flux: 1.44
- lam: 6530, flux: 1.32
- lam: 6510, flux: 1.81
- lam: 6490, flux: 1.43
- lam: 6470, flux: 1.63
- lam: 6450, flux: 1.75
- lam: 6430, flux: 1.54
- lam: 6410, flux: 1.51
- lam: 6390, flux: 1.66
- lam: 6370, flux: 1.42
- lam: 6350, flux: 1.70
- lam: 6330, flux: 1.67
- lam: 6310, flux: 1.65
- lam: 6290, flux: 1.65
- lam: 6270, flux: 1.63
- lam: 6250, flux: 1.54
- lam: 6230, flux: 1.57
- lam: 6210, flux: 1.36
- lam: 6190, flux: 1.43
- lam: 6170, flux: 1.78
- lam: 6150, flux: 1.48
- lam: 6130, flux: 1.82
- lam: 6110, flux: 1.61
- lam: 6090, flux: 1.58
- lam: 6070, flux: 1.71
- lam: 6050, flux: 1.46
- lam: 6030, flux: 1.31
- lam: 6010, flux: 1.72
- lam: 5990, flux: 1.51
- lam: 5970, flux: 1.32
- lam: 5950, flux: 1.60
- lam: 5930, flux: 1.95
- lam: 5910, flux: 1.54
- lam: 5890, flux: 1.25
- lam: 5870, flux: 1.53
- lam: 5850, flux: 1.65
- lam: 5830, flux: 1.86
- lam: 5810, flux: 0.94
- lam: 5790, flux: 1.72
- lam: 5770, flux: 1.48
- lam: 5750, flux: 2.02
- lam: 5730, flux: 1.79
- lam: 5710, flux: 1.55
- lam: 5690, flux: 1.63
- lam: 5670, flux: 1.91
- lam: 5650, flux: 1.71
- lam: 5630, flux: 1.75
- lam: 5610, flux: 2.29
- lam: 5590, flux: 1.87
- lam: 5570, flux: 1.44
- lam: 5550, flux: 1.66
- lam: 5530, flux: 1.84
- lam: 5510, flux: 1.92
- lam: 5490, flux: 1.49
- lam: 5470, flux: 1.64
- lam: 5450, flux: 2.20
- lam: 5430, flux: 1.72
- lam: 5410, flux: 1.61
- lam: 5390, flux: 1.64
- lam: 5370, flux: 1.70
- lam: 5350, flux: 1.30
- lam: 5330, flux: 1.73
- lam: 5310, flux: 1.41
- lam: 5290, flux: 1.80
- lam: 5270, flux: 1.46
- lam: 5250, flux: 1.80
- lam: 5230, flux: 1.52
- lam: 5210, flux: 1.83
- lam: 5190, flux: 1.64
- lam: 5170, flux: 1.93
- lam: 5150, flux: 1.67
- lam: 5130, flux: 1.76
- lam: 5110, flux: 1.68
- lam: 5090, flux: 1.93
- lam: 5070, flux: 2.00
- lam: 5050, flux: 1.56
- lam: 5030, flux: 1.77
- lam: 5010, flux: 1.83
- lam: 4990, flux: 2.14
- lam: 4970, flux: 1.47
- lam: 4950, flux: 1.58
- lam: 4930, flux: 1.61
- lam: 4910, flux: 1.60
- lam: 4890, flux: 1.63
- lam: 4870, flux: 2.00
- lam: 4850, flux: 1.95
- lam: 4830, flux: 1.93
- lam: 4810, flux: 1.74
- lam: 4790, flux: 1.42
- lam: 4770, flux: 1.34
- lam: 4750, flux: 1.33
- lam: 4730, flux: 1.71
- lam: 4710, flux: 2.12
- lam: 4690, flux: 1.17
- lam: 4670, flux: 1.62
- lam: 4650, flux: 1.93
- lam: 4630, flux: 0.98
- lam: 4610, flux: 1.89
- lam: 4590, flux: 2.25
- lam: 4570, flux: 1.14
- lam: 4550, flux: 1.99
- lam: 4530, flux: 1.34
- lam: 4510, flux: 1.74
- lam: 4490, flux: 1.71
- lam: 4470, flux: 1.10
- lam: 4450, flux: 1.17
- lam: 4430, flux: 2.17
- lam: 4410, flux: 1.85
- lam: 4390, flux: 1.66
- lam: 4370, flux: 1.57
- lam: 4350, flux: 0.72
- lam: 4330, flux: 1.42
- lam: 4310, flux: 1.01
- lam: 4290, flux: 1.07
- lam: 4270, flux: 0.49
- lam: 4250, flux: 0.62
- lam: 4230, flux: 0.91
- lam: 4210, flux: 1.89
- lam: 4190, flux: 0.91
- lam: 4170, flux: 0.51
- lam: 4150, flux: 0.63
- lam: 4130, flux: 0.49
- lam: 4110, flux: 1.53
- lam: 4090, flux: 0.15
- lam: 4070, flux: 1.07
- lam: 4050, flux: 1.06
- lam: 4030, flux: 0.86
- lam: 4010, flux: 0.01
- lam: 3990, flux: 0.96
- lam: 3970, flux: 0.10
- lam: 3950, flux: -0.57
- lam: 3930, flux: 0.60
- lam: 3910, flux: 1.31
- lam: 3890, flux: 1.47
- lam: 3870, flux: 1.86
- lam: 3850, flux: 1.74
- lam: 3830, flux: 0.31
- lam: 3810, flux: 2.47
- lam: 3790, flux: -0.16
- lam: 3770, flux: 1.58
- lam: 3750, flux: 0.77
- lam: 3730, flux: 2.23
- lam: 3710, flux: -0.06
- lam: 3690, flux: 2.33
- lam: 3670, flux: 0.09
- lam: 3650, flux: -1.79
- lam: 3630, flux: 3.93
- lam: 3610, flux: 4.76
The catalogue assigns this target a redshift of 0.132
